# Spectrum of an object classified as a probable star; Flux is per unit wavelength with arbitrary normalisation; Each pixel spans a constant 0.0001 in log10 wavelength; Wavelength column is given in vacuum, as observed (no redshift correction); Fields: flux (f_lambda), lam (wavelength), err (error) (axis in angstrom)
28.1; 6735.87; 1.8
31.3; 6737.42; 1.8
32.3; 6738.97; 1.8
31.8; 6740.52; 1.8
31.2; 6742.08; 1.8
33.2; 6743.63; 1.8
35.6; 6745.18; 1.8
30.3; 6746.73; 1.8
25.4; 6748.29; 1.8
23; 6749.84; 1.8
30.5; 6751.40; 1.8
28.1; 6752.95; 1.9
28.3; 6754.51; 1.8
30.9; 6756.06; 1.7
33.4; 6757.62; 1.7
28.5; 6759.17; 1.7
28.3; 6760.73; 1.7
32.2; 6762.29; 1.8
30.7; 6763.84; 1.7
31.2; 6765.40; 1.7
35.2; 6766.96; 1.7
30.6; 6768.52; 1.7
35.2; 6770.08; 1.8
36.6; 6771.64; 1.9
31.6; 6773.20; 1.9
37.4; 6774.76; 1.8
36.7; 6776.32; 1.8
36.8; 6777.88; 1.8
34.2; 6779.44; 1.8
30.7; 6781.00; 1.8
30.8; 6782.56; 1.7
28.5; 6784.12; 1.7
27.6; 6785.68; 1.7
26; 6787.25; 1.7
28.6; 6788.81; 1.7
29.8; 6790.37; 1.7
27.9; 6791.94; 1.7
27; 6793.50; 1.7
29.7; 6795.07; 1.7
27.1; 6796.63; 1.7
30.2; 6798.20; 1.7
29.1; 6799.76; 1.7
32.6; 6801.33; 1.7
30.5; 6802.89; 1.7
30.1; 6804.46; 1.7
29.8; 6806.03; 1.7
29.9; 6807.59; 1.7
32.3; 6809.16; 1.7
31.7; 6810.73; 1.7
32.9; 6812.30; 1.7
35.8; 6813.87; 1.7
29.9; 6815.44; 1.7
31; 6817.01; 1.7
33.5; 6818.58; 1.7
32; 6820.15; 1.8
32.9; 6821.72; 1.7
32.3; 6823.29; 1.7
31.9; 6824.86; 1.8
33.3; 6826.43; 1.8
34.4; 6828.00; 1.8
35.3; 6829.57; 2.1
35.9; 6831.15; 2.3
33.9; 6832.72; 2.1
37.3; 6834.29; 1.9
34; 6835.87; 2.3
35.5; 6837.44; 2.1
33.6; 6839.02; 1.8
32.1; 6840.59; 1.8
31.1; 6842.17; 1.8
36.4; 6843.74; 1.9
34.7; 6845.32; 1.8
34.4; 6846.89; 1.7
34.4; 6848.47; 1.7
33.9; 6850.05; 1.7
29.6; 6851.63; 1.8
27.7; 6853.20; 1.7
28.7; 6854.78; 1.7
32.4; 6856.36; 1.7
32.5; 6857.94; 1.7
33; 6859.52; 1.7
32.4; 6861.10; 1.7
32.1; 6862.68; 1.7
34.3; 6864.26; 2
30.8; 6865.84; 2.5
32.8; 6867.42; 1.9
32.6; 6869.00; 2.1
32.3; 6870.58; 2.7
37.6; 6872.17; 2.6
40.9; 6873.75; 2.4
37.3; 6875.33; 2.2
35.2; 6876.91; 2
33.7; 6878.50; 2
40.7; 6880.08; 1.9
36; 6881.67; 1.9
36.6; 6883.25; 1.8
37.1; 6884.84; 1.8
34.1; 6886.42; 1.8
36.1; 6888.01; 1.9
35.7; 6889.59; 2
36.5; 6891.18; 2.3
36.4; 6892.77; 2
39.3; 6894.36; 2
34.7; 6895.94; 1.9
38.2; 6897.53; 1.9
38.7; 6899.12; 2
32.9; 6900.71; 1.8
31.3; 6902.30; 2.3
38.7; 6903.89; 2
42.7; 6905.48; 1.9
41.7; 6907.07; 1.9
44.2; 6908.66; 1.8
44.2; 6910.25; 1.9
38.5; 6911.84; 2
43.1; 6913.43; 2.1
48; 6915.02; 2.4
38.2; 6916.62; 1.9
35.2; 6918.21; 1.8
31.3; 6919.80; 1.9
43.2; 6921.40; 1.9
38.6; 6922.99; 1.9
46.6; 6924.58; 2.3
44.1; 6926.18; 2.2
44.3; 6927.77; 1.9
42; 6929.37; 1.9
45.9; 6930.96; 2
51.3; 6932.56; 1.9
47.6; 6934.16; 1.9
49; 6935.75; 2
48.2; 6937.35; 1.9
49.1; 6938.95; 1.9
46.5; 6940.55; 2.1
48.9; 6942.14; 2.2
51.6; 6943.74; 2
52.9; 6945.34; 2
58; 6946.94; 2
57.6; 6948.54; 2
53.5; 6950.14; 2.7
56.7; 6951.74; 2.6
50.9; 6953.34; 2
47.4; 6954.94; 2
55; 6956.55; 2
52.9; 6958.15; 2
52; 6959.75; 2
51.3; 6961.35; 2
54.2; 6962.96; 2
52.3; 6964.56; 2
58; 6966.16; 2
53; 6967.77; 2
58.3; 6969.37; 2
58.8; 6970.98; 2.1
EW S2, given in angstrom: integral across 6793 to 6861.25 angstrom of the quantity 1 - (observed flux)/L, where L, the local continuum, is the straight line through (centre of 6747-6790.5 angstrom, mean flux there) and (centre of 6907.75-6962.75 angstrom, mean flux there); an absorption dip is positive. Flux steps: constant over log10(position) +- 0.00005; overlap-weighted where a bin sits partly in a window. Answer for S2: 8.2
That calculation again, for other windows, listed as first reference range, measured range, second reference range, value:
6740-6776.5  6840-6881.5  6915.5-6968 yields 7.49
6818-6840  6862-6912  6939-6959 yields 7.31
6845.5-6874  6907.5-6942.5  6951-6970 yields 1.73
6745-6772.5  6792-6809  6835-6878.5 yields 1.19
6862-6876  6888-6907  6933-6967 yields 1.73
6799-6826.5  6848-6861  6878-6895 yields 1.12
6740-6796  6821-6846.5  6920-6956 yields 2.49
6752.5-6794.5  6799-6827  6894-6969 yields 2.58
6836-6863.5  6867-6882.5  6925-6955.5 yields 0.58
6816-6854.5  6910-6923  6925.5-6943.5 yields 1.36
